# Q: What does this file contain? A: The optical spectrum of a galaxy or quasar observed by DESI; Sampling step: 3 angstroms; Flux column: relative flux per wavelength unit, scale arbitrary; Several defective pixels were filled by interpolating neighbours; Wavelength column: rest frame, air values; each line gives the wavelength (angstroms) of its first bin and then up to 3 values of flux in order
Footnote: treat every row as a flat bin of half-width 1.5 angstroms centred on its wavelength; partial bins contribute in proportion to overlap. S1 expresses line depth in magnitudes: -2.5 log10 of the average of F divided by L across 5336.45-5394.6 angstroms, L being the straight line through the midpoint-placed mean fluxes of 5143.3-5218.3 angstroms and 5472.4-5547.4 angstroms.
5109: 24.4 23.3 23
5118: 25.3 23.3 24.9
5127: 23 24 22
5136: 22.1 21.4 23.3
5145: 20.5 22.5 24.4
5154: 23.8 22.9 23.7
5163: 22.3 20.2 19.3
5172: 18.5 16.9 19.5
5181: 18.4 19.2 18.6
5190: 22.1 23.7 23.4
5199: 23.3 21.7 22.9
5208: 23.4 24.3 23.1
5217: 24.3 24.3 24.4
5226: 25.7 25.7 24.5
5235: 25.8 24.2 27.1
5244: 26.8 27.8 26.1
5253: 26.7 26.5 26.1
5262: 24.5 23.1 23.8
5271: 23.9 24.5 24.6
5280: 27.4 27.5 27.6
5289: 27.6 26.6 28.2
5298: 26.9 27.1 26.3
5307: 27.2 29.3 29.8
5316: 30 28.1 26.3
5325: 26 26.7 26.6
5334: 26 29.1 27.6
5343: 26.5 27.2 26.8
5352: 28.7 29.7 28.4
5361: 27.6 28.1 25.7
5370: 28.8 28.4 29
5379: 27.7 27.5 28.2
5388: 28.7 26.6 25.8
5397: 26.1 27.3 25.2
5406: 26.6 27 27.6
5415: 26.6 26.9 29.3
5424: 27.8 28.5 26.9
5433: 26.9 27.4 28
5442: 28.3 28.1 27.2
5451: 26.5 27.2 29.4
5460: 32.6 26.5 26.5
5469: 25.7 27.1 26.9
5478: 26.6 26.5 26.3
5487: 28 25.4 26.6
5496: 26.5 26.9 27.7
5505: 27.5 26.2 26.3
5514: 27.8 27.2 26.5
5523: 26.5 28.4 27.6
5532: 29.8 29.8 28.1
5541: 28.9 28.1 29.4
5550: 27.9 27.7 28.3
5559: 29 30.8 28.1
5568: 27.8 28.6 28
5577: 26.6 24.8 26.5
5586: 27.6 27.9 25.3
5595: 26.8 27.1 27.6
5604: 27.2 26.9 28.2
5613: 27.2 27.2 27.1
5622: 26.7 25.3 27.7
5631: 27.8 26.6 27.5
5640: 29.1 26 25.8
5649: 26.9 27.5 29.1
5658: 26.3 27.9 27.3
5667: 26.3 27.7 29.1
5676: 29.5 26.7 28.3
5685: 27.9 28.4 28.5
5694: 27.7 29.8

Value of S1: -0.120 mag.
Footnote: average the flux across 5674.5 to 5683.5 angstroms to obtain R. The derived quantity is 28.2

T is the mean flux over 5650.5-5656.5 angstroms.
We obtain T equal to 28.3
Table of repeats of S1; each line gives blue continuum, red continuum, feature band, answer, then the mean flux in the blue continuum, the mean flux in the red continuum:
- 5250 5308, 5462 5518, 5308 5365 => -0.06 mag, 26.1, 26.7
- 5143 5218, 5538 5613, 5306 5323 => -0.20 mag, 21.7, 27.7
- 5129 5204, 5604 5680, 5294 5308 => -0.17 mag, 21.5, 27.3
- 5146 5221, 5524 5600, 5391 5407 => -0.04 mag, 21.8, 27.9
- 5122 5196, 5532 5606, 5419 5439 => -0.08 mag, 21.6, 27.9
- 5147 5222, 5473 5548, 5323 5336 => -0.09 mag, 21.9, 27.4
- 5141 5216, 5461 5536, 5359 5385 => -0.12 mag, 21.7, 27.1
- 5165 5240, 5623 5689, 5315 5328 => -0.16 mag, 22.3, 27.5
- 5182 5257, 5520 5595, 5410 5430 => -0.05 mag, 24.2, 27.9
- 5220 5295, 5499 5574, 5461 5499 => 0.04 mag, 25.8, 28.1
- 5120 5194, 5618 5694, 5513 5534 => -0.07 mag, 21.6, 27.5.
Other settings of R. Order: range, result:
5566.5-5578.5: 27.8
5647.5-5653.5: 27.2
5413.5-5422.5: 27.6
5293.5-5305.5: 27.1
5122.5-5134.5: 23.5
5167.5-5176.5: 18.2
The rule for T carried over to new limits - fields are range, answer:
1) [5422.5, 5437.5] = 27.5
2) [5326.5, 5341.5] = 27.2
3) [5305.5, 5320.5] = 28.9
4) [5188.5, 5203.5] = 22.8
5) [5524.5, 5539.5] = 28.7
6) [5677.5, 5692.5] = 28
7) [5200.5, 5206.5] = 22.3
